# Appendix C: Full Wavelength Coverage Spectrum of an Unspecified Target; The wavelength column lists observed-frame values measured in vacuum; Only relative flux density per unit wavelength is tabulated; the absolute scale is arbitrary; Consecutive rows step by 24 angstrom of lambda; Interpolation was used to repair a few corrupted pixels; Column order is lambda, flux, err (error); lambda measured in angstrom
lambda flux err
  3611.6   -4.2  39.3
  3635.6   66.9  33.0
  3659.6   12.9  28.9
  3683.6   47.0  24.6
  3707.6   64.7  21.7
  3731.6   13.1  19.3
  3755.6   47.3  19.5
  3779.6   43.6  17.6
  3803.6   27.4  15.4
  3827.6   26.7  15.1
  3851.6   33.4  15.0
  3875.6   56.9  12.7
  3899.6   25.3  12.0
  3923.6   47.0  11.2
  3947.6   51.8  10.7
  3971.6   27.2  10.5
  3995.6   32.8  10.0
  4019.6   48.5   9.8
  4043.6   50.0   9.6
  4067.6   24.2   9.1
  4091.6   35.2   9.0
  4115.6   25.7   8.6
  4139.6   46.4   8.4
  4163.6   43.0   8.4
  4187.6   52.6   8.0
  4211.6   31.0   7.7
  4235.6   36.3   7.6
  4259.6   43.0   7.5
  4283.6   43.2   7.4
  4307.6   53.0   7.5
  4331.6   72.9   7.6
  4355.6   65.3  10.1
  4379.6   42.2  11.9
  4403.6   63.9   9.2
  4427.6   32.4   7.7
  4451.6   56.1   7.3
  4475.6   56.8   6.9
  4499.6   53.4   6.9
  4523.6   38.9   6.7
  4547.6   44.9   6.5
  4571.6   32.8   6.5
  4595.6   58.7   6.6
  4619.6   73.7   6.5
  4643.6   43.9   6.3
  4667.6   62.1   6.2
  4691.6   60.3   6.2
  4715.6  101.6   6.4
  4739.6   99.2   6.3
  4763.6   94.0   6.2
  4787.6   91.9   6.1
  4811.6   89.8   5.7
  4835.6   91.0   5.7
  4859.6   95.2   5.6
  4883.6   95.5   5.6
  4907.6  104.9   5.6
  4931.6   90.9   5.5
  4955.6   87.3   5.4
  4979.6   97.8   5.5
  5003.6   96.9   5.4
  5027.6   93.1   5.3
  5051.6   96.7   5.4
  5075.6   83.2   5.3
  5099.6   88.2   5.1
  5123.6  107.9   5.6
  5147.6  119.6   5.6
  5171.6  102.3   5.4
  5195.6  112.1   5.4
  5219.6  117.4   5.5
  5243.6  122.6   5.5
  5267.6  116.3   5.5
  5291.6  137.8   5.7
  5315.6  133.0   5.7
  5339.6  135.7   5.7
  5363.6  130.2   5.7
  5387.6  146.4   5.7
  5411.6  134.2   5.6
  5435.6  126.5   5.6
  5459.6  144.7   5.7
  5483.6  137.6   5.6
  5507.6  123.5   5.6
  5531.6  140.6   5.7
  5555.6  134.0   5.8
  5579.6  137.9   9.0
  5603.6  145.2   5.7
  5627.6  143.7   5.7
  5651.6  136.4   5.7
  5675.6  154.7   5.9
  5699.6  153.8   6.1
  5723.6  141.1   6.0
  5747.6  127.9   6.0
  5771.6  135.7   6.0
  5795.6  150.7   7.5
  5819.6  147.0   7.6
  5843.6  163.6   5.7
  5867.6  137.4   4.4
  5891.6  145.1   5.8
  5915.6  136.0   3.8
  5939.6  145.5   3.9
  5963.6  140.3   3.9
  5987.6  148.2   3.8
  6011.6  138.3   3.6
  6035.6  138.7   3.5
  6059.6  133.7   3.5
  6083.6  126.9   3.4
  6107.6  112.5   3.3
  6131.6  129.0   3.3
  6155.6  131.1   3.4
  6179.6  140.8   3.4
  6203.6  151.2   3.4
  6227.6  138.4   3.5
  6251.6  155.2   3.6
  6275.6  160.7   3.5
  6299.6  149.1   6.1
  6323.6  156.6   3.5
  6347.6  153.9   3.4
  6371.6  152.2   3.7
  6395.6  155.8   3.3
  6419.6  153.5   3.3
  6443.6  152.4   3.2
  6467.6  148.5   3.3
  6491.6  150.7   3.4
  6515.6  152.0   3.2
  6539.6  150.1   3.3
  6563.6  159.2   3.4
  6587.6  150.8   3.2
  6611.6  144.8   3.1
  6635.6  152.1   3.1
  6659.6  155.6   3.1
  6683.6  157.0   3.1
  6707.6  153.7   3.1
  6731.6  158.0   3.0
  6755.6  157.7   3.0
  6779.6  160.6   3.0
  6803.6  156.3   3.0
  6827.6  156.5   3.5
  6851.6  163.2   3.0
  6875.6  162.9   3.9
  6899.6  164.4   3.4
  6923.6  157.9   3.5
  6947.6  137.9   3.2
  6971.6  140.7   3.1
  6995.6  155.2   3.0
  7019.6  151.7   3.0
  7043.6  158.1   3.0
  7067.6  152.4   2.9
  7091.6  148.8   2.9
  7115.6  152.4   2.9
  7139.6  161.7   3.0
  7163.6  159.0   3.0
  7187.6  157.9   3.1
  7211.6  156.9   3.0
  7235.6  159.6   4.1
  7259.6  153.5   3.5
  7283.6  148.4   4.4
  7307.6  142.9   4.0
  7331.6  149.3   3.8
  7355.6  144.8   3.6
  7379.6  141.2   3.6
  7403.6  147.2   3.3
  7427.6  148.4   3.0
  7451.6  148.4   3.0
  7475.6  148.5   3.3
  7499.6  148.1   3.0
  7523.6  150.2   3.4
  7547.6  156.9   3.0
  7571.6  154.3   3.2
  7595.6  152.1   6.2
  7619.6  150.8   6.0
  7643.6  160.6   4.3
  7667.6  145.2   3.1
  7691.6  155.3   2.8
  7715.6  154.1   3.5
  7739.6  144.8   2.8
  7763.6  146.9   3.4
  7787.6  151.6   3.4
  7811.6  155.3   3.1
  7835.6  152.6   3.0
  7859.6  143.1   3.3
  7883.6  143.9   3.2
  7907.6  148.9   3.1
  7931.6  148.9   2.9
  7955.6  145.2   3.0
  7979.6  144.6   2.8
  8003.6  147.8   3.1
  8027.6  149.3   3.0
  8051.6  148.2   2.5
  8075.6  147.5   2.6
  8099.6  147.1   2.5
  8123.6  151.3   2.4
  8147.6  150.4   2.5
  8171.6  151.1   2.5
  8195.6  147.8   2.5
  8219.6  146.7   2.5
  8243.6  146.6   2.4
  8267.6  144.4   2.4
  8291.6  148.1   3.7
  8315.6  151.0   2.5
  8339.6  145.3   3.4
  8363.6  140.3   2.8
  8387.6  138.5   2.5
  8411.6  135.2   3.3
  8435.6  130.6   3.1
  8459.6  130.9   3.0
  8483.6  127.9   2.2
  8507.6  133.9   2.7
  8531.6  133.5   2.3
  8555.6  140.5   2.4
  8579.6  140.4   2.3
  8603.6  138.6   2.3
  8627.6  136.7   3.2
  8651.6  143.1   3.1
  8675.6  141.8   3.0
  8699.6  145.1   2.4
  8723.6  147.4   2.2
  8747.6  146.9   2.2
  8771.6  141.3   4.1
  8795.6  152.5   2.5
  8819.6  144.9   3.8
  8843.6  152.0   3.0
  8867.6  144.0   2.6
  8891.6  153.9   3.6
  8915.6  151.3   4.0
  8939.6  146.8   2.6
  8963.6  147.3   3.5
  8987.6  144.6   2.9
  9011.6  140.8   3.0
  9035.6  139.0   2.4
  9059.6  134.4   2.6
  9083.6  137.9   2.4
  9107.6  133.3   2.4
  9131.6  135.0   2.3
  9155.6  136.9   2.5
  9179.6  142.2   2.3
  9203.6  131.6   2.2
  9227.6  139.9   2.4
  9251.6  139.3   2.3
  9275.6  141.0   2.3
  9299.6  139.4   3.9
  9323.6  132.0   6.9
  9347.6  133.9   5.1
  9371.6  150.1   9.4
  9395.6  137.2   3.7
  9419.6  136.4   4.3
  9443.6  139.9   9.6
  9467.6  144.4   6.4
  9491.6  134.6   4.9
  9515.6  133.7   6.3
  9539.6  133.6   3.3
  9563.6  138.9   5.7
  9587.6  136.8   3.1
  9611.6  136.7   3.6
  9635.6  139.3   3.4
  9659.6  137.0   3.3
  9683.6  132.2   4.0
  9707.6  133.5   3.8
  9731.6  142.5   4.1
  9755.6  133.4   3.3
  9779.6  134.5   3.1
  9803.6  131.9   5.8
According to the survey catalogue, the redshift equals 0.18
